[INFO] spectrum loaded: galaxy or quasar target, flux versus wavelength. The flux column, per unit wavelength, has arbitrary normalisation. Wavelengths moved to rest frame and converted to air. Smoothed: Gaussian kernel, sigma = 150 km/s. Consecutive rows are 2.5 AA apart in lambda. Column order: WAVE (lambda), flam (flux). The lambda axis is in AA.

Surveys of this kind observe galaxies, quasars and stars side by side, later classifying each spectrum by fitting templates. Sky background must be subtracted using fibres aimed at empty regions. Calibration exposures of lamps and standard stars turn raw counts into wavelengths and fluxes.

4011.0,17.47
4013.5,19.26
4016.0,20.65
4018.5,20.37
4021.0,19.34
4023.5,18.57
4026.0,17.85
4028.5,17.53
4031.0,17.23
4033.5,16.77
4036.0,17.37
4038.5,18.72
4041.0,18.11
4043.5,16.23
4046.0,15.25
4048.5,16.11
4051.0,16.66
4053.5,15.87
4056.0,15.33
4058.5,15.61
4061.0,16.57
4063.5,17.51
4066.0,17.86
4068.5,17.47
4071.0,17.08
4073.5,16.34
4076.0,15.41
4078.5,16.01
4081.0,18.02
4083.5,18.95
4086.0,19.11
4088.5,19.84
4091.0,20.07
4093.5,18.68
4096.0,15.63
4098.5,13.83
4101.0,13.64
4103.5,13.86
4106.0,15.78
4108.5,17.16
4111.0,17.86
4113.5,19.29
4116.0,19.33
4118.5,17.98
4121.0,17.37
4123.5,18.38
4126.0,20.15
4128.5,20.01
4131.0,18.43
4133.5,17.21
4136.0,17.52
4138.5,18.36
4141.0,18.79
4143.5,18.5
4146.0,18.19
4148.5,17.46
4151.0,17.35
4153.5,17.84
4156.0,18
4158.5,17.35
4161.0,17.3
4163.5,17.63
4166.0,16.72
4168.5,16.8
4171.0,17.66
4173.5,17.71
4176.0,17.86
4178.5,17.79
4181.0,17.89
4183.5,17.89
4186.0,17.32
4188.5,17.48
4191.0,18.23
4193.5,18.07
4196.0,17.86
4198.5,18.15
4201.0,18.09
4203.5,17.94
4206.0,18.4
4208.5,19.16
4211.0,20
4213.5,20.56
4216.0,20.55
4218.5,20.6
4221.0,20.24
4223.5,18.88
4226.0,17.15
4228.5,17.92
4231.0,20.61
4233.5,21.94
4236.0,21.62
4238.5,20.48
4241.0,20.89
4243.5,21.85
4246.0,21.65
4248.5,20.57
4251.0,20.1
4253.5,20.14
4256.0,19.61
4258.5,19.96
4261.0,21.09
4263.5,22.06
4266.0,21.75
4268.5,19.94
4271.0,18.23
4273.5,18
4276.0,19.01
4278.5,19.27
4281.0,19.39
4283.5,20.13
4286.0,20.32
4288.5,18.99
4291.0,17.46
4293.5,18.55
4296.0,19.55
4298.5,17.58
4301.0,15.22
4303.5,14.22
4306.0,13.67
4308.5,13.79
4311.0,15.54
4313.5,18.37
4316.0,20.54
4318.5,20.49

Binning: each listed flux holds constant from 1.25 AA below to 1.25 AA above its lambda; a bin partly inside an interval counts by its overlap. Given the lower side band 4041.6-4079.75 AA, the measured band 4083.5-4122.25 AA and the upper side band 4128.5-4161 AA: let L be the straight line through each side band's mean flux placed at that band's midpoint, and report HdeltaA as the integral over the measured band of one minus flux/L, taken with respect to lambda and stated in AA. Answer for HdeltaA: -0.39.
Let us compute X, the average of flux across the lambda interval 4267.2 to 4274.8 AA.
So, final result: 18.7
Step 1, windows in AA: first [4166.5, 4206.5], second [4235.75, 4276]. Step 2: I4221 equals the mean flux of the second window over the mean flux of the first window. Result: 1.15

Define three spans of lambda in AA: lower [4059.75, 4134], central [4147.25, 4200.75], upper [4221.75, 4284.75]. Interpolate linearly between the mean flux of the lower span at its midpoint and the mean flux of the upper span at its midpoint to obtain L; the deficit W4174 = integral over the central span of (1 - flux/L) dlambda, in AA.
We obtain 3.2 AA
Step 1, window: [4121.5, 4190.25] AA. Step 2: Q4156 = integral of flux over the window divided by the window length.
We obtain 17.9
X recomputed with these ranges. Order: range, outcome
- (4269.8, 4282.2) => 18.8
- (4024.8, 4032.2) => 17.5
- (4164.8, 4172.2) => 17.1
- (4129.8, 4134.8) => 17.8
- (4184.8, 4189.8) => 17.4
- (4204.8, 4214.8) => 19.5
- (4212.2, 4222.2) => 20.5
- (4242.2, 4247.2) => 21.7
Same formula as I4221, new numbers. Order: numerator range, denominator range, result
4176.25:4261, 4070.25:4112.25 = 1.15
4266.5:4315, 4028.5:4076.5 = 1.06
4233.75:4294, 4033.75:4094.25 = 1.17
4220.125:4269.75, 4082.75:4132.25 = 1.15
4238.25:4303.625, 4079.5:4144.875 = 1.10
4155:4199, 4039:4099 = 1.04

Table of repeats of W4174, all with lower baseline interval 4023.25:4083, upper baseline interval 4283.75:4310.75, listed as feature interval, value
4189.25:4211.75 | -1.88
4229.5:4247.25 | -4.46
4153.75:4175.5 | -0.63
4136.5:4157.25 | -1.36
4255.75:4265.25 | -2.16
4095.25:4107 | 1.69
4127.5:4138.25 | -0.84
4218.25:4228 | -1.15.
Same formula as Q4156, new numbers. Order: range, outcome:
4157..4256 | 19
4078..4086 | 18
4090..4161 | 17.6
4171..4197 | 17.8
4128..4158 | 18.1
